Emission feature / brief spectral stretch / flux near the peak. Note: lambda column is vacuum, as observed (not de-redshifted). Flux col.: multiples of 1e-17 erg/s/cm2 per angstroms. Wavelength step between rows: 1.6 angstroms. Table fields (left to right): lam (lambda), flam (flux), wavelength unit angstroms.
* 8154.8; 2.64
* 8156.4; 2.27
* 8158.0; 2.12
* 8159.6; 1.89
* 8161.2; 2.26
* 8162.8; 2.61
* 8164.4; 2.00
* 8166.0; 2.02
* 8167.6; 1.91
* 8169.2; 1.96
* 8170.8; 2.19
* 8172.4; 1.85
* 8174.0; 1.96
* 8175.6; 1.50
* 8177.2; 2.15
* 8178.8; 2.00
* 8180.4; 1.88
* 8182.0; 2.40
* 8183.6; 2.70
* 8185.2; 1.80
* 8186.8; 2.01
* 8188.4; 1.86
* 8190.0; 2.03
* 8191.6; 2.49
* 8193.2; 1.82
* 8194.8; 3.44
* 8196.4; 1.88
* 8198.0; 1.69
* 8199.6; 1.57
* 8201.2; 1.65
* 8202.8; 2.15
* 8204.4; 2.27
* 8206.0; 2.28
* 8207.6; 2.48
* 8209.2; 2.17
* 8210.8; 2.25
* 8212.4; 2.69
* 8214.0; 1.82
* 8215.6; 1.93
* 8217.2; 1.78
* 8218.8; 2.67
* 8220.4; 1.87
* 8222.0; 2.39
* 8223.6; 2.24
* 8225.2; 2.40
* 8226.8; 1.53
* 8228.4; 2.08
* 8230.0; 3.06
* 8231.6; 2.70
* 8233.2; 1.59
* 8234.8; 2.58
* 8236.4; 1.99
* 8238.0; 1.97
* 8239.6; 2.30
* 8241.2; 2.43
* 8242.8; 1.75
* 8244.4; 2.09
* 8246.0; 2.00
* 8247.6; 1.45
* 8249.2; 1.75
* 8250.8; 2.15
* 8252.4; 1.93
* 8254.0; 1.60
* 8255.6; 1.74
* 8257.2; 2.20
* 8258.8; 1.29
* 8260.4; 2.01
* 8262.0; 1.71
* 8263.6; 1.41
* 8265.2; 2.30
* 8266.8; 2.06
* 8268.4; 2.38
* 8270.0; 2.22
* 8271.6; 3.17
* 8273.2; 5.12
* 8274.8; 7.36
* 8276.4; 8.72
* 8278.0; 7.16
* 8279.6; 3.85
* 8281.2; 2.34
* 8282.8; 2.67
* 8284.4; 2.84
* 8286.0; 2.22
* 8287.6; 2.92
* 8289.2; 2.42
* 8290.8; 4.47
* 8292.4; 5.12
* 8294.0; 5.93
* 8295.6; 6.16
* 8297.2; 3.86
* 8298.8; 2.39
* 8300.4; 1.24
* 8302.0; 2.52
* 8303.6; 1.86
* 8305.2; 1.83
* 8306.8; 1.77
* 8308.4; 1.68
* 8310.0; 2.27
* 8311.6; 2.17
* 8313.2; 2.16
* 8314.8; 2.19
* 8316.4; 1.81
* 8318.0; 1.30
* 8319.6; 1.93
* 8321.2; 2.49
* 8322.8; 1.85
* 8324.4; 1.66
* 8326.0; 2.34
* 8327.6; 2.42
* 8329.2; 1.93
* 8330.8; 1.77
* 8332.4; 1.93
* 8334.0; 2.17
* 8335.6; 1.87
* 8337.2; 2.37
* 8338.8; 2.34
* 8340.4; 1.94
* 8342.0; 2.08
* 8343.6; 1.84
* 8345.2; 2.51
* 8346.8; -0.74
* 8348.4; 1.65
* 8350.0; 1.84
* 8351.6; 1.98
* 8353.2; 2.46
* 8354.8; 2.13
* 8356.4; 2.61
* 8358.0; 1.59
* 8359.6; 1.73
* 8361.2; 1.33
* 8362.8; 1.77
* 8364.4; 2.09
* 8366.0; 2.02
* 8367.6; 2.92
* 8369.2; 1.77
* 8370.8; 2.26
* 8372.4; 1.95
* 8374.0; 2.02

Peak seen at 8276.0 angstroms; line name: [S II]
